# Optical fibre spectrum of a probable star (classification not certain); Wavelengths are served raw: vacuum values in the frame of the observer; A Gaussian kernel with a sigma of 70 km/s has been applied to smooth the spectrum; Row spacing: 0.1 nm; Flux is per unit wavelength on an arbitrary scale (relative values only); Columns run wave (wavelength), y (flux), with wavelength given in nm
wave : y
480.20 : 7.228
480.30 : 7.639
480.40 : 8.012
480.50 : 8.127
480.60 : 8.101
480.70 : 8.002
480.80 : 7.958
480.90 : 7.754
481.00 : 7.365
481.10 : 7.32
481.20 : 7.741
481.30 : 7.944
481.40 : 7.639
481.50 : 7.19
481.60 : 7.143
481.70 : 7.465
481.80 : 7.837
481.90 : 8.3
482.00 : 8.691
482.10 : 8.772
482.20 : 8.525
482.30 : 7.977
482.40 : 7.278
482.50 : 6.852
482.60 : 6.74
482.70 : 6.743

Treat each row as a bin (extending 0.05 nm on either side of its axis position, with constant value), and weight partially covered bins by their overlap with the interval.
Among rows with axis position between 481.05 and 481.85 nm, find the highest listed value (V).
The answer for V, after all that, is 7.944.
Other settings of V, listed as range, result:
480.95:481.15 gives 7.365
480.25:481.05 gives 8.127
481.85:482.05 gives 8.691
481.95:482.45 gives 8.772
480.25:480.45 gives 8.012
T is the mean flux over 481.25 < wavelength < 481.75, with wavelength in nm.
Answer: 7.48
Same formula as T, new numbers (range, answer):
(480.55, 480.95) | 7.95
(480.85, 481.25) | 7.54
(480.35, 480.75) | 8.06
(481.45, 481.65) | 7.17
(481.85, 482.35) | 8.45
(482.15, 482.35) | 8.25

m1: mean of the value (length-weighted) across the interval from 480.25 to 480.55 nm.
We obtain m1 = 7.93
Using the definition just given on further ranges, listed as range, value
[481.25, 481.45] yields 7.79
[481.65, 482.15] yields 8.21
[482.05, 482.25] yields 8.65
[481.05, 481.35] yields 7.67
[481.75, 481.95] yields 8.07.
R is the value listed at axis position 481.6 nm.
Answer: 7.143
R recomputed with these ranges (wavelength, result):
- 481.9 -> 8.3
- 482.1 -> 8.772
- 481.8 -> 7.837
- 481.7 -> 7.465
